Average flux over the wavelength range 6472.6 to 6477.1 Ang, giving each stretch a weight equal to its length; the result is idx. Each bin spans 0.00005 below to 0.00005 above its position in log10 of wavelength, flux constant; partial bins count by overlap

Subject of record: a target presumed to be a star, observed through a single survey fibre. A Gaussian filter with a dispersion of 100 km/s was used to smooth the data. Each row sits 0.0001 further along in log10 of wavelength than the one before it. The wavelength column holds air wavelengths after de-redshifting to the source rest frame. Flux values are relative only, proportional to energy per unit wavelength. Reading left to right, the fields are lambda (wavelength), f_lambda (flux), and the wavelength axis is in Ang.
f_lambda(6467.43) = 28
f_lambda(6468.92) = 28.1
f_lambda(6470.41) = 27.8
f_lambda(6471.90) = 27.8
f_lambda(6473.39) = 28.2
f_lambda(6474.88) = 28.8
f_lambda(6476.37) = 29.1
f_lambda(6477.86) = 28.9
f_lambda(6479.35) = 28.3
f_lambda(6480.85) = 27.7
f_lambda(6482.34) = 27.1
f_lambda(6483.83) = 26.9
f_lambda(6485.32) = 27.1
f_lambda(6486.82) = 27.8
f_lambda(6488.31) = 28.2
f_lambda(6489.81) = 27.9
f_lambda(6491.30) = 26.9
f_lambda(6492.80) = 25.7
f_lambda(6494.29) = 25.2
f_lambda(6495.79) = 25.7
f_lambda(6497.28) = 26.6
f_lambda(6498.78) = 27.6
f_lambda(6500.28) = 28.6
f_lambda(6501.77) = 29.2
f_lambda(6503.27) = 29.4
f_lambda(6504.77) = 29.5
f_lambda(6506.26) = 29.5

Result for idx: 28.7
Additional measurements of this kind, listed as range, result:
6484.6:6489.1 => 27.7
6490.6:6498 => 26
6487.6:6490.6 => 28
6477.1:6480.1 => 28.6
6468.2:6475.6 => 28.1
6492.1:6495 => 25.5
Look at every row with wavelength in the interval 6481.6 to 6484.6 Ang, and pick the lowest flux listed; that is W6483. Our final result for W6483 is 26.9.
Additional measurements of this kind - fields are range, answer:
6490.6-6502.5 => 25.2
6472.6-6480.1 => 28.2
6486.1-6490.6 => 27.8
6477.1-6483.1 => 27.1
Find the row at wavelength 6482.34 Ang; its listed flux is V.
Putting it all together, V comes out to 27.1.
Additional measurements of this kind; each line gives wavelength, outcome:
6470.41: 27.8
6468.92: 28.1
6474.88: 28.8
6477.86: 28.9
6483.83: 26.9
